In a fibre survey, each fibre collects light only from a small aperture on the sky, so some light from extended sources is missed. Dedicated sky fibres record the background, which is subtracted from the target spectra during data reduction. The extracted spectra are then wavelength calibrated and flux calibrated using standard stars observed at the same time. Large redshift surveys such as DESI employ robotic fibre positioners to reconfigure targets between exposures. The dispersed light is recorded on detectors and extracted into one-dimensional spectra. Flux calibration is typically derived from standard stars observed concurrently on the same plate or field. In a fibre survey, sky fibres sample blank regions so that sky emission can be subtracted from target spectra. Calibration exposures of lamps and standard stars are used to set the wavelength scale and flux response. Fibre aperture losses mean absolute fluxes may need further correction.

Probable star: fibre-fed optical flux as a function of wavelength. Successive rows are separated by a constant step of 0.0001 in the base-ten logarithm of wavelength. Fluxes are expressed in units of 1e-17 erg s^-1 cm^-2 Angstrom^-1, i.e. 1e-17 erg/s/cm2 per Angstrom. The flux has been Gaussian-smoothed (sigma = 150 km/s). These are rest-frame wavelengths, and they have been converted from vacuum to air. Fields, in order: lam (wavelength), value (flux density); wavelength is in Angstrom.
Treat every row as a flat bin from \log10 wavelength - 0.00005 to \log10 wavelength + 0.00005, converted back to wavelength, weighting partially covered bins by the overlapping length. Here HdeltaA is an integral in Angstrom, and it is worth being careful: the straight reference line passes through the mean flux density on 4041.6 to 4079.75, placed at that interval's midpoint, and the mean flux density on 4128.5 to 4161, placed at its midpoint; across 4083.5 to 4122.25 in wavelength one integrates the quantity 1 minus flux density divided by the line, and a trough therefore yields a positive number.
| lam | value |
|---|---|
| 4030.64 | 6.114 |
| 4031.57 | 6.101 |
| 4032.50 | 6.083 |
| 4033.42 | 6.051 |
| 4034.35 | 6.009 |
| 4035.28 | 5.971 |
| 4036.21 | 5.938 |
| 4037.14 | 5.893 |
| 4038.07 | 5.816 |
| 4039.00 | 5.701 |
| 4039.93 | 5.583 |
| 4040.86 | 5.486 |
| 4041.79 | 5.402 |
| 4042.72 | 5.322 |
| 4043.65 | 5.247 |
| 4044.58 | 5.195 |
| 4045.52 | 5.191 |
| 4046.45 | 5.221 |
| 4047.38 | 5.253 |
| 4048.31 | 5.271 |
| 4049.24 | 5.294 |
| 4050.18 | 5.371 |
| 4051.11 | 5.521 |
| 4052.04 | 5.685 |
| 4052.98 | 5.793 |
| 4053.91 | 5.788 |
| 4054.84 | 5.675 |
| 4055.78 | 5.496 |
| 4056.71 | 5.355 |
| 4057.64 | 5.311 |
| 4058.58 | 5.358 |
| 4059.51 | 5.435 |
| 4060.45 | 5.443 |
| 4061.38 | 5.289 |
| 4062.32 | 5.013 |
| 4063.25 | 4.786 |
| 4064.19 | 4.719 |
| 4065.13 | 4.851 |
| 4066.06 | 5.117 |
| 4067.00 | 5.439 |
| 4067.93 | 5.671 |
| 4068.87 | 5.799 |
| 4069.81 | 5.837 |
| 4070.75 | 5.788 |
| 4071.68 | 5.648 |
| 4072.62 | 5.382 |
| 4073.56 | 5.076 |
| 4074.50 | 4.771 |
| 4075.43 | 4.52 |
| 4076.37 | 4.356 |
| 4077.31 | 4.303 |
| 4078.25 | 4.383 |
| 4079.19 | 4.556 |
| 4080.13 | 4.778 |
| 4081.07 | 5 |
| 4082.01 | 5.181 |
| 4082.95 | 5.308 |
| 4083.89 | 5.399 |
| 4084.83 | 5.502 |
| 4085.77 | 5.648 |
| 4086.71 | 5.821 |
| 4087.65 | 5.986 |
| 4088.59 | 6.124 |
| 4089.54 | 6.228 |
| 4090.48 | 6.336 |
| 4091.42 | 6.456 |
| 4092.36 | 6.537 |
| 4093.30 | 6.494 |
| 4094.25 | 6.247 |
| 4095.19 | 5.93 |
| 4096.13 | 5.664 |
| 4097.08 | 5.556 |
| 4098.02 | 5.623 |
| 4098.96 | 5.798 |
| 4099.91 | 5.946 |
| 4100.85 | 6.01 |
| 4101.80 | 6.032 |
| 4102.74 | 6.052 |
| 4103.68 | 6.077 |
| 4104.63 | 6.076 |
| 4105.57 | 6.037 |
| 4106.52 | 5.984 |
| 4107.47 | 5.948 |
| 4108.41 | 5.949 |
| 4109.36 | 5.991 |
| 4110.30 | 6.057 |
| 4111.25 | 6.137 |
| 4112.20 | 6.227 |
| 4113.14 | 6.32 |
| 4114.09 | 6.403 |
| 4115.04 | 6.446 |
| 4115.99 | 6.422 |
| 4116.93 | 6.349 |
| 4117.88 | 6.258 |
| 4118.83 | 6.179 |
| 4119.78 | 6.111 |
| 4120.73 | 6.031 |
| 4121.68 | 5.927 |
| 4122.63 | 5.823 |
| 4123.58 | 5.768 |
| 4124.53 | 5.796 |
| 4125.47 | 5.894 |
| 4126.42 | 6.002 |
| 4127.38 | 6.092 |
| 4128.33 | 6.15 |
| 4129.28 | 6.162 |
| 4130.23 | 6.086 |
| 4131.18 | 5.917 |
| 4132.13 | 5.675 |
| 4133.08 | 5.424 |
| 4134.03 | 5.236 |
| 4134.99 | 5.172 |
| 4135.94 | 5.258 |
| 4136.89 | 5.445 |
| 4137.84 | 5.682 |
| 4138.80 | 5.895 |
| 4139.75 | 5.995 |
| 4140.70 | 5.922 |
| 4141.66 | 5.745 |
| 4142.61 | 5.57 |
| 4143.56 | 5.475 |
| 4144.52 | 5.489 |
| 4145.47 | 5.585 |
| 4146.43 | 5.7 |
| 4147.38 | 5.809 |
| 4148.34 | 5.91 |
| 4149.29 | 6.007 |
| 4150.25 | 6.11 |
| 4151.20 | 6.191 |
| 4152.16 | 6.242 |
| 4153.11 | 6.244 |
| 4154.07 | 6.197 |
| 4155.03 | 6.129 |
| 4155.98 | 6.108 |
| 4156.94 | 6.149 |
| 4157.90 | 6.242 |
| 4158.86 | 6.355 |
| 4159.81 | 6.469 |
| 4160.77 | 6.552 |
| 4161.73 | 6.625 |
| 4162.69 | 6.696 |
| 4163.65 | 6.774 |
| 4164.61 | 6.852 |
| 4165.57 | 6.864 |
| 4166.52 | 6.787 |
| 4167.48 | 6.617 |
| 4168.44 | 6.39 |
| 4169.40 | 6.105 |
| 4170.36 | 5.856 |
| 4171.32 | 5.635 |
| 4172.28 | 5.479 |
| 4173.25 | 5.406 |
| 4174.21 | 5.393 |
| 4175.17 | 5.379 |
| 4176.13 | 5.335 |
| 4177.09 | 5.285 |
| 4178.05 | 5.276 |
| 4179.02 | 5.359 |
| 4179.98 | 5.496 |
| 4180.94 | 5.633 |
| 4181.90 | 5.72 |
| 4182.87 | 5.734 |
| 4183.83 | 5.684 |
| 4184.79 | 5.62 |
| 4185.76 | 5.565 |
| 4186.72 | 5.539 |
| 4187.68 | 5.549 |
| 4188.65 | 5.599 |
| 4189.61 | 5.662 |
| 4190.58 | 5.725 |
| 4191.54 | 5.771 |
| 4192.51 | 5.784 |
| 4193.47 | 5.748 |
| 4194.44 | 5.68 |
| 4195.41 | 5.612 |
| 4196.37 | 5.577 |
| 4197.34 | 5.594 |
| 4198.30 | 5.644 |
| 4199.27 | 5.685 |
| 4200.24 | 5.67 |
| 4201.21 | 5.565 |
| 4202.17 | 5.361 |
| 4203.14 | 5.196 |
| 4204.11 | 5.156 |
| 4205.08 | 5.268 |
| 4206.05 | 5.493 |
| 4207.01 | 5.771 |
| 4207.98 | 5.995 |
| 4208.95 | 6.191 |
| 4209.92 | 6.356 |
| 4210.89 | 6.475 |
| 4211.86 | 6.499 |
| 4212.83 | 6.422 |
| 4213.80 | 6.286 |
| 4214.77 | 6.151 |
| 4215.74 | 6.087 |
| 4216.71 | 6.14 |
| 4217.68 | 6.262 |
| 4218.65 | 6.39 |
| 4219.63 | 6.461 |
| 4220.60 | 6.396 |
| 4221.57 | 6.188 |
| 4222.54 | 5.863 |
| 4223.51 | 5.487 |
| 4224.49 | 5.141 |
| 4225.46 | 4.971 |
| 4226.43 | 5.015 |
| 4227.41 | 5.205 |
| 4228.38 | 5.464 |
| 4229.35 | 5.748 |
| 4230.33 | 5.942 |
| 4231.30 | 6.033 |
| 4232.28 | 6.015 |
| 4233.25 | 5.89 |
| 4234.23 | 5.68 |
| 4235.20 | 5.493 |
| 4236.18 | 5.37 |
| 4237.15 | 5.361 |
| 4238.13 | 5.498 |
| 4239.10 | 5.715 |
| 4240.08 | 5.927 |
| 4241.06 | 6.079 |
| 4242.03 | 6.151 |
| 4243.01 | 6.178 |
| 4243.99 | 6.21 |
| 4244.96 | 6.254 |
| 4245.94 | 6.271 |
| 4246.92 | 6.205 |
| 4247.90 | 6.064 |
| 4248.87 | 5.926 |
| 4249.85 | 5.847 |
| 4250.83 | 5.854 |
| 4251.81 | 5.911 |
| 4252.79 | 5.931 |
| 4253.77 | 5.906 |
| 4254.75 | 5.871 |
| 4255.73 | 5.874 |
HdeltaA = -3.4 Angstrom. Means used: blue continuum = 5.24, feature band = 6.06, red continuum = 5.89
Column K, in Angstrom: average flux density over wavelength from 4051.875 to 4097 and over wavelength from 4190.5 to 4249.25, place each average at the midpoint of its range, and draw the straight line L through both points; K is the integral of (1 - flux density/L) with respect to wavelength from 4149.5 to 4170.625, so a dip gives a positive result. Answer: -2.67 Angstrom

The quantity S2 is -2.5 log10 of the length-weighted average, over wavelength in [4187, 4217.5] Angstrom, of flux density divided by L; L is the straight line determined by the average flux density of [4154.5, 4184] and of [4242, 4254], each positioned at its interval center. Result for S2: 0.04 mag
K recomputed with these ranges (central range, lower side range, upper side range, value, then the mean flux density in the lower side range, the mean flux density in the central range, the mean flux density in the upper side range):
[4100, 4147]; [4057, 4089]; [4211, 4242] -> -4.23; 5.22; 5.92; 5.86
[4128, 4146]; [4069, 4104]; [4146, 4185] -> 0.56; 5.58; 5.67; 6.01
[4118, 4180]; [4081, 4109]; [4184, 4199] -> -1.87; 5.91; 5.94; 5.65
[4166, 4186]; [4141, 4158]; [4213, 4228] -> 0.69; 5.93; 5.71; 5.88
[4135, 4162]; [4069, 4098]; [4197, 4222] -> -1.01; 5.5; 5.95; 5.95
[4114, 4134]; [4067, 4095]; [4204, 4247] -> -1.45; 5.49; 6.02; 5.9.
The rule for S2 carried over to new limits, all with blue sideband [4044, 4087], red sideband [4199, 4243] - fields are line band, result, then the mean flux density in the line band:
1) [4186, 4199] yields 0.01 mag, 5.65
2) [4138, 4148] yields -0.04 mag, 5.72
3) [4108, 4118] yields -0.15 mag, 6.23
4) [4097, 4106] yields -0.11 mag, 5.94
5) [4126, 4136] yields -0.05 mag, 5.76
